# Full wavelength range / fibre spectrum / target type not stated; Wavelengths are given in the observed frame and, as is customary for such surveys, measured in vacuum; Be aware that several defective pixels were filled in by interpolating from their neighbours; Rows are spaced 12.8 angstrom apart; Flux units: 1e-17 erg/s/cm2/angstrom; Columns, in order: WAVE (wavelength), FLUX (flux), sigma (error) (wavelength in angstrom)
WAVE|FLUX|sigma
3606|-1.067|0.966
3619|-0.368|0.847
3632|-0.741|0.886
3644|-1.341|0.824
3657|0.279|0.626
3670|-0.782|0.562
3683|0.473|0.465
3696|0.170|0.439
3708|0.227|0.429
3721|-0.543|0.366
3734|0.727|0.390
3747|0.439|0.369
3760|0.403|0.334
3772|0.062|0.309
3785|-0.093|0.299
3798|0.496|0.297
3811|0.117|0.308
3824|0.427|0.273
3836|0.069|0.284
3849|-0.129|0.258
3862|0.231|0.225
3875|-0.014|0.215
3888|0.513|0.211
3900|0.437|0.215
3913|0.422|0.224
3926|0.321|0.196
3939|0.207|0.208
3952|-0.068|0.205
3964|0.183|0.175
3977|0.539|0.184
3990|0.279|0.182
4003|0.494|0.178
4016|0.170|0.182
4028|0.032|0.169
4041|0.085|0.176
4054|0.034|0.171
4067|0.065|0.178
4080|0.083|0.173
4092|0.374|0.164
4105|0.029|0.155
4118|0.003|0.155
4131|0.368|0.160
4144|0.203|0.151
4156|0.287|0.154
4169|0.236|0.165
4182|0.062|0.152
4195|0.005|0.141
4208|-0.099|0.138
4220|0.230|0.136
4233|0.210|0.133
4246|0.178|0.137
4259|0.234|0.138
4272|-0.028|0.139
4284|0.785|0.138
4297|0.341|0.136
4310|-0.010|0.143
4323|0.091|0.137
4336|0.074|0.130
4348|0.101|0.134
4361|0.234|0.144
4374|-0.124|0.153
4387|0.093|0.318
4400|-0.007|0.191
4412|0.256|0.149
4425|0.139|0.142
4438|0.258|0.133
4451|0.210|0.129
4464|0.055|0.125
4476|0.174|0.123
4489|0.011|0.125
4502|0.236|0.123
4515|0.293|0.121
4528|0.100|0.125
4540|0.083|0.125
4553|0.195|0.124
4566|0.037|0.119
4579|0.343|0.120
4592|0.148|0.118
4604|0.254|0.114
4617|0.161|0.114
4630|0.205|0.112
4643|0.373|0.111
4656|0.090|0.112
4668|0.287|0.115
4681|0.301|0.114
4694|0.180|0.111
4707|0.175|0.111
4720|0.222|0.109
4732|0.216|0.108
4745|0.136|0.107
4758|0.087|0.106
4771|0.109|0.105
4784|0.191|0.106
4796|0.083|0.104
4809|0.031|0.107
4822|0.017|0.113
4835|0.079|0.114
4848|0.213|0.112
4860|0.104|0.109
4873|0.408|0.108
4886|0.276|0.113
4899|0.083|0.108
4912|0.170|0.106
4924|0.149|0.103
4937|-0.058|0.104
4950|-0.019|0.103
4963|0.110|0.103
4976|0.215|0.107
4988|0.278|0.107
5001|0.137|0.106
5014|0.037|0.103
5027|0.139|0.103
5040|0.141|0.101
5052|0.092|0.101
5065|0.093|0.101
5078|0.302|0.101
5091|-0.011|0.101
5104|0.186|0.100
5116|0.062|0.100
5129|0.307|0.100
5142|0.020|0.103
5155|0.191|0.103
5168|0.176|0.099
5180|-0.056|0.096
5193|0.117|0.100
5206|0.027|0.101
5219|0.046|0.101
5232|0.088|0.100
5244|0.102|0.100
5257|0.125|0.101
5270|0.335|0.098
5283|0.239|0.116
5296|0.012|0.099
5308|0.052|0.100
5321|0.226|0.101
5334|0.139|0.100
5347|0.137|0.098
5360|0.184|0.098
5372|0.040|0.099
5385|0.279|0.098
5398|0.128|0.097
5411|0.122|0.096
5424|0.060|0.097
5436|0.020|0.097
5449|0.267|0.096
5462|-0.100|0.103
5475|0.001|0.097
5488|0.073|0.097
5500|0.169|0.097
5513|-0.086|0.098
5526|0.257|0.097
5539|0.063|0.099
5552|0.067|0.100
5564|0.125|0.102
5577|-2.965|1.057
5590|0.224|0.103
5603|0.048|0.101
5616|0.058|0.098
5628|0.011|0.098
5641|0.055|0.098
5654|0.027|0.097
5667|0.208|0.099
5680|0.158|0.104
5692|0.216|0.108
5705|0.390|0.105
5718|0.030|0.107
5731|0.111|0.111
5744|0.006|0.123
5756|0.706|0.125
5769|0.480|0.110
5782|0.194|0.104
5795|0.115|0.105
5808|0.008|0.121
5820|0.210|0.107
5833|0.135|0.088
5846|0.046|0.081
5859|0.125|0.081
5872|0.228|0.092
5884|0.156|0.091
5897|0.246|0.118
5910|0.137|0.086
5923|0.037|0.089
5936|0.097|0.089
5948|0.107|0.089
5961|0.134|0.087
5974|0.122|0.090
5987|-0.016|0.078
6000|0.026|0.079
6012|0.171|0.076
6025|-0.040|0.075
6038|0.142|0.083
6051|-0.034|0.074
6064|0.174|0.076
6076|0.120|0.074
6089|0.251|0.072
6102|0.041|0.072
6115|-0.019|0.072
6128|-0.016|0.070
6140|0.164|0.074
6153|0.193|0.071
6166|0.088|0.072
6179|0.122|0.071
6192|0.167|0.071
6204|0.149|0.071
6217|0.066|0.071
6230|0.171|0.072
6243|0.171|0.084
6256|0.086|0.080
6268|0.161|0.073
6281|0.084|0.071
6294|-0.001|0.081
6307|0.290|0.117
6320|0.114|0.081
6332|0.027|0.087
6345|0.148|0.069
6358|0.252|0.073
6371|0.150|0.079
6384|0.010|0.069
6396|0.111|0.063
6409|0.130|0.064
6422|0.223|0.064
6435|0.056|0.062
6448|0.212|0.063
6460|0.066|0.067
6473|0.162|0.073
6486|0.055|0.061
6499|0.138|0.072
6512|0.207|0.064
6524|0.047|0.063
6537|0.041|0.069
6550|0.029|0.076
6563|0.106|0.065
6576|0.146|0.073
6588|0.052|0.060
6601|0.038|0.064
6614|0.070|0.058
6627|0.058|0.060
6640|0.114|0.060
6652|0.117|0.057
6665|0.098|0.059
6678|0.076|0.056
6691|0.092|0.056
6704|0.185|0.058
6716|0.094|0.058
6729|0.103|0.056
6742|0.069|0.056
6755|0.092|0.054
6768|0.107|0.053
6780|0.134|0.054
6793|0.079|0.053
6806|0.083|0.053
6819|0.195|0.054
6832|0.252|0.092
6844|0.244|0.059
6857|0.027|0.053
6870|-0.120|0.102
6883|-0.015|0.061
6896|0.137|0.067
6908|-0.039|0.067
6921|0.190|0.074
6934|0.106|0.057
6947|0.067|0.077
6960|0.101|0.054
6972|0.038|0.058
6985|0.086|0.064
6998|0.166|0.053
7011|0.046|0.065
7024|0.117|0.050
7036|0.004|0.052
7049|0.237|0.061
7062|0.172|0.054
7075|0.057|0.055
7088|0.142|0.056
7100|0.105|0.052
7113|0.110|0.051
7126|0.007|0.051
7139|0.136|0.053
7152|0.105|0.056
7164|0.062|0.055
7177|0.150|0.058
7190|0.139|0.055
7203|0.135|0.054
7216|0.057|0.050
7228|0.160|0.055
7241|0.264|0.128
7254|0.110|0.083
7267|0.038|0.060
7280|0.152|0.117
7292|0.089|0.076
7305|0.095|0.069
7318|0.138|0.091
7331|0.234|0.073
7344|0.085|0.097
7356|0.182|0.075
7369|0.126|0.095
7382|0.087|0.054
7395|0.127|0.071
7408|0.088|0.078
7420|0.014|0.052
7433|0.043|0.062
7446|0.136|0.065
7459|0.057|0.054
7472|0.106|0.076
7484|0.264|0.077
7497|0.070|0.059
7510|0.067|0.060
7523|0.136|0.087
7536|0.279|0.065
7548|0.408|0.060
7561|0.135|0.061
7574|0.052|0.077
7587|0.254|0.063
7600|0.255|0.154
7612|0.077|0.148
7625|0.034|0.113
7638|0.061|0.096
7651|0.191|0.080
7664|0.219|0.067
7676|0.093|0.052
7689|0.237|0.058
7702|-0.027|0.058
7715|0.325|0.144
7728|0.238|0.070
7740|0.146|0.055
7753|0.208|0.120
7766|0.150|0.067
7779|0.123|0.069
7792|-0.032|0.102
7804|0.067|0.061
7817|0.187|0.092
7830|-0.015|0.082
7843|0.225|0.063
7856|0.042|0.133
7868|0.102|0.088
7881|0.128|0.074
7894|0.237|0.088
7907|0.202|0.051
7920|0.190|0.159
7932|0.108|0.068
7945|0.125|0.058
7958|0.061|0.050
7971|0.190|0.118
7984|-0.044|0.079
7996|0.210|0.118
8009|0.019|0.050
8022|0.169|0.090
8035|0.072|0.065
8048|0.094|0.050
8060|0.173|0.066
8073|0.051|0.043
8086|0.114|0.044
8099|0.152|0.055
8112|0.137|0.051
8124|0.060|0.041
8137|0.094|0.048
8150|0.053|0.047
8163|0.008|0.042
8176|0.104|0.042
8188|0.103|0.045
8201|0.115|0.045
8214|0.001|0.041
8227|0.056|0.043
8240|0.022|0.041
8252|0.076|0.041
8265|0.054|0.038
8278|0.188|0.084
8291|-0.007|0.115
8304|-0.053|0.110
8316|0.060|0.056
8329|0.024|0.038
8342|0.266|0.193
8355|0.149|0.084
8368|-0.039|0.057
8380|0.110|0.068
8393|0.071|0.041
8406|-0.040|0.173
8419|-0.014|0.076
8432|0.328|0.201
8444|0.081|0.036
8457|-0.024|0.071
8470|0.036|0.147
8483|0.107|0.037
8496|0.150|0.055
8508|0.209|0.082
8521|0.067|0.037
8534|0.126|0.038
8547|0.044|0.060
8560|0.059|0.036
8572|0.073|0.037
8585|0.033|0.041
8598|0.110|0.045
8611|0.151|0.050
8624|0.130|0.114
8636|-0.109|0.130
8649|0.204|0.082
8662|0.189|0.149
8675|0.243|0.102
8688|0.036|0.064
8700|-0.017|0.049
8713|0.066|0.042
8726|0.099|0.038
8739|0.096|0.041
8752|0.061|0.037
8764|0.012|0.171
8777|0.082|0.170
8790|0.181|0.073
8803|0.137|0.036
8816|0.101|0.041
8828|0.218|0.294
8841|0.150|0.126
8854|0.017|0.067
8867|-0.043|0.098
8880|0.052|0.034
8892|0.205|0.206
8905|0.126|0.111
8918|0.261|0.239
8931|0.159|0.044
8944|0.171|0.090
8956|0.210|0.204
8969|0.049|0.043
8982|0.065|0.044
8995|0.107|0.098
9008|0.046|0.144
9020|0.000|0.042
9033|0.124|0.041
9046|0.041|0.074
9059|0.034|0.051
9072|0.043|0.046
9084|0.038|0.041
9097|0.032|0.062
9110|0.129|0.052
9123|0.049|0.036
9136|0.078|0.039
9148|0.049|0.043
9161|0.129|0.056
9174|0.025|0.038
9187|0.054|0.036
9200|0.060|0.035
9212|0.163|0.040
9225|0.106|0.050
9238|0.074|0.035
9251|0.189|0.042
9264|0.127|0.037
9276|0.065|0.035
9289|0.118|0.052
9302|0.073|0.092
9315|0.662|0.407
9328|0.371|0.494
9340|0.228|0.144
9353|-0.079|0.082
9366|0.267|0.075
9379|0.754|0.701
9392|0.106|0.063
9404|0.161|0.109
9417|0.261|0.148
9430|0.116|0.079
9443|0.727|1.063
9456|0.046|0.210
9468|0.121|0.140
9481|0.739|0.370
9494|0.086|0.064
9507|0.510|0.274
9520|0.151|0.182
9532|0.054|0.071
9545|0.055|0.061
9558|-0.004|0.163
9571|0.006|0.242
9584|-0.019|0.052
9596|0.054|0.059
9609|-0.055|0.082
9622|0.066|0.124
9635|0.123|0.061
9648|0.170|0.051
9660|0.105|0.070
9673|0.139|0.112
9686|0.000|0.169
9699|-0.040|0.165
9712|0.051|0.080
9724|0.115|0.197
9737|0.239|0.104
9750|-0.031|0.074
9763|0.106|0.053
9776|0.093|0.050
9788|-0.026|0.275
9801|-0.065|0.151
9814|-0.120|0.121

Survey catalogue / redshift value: 0.15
